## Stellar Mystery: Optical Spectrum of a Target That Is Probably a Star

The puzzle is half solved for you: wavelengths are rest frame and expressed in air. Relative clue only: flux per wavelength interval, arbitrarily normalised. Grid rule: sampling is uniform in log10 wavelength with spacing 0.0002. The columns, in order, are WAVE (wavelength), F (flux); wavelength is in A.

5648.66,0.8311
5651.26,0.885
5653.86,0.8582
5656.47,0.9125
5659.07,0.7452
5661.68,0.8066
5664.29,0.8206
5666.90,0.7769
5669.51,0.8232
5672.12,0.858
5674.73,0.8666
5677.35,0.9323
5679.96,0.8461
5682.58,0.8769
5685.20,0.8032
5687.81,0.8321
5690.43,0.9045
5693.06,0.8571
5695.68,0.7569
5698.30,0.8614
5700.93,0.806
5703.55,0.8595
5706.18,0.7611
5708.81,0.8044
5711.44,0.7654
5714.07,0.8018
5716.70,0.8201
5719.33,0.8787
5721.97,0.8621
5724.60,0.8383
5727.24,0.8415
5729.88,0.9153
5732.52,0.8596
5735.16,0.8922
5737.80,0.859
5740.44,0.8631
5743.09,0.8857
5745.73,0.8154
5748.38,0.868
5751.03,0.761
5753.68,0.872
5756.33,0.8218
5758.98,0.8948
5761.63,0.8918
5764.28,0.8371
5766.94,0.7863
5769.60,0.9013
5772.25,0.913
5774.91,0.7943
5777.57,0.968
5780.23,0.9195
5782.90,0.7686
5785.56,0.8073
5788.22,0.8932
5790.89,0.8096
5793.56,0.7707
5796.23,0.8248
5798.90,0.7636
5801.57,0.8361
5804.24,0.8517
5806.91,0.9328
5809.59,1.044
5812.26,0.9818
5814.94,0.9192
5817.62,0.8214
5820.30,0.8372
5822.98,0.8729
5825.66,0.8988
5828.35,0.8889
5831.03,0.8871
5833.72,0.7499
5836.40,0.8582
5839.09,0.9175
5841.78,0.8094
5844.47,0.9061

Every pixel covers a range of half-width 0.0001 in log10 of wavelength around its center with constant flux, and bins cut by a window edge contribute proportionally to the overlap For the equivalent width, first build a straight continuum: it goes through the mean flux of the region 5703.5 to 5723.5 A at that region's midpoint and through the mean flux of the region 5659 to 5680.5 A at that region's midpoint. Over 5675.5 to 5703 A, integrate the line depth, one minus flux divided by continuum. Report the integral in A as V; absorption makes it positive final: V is -0.7 A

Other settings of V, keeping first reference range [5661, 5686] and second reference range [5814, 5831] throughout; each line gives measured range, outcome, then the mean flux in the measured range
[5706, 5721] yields 0.7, 0.81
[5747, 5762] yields 0.2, 0.849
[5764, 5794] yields 0.5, 0.85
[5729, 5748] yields -0.3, 0.869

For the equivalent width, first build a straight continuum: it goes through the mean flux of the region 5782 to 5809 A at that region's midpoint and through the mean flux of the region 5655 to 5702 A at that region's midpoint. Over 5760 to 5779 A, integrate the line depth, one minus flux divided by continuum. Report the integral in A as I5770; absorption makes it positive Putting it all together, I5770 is -0.8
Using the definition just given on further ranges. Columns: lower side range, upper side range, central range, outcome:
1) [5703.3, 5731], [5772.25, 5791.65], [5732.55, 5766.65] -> -0.4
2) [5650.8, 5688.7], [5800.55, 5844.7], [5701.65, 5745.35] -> 0.7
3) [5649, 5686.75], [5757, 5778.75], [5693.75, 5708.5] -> 0.7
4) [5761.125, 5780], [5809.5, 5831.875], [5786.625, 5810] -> 1.0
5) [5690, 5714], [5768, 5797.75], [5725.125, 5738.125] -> -0.7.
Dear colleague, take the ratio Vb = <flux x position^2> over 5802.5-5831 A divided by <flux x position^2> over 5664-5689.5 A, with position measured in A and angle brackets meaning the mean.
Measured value 1.1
